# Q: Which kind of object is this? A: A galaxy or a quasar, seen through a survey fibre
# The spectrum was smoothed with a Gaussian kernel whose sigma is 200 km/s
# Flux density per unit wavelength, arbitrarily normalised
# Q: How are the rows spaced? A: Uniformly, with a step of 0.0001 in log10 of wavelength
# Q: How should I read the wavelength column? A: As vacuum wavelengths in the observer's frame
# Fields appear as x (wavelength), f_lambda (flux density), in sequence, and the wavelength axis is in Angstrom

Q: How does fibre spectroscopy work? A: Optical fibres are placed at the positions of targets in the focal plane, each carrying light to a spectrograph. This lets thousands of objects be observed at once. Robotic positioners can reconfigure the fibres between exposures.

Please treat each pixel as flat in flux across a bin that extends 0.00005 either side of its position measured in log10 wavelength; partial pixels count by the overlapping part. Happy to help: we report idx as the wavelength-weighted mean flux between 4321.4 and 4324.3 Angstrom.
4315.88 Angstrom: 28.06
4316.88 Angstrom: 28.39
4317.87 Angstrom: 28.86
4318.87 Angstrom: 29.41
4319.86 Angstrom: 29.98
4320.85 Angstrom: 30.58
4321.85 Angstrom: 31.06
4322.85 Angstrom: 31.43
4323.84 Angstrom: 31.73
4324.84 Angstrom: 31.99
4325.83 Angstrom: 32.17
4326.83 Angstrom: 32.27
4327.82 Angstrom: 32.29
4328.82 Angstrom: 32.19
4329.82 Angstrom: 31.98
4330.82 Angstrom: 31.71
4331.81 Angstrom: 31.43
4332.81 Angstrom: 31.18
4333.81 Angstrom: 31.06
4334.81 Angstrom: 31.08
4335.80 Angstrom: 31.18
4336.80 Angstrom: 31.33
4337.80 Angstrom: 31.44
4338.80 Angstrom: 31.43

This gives 31.4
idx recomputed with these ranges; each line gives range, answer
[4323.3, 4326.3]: 32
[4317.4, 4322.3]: 30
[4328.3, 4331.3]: 31.9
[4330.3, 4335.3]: 31.3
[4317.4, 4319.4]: 29.1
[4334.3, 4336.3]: 31.2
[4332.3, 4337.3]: 31.2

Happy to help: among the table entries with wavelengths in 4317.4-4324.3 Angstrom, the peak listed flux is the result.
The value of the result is 31.73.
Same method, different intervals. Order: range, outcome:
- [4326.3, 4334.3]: 32.29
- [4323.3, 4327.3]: 32.27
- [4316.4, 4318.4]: 28.86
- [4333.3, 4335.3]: 31.08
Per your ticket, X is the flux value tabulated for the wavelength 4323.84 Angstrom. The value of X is 31.73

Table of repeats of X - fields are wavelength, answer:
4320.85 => 30.58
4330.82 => 31.71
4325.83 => 32.17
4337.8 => 31.44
